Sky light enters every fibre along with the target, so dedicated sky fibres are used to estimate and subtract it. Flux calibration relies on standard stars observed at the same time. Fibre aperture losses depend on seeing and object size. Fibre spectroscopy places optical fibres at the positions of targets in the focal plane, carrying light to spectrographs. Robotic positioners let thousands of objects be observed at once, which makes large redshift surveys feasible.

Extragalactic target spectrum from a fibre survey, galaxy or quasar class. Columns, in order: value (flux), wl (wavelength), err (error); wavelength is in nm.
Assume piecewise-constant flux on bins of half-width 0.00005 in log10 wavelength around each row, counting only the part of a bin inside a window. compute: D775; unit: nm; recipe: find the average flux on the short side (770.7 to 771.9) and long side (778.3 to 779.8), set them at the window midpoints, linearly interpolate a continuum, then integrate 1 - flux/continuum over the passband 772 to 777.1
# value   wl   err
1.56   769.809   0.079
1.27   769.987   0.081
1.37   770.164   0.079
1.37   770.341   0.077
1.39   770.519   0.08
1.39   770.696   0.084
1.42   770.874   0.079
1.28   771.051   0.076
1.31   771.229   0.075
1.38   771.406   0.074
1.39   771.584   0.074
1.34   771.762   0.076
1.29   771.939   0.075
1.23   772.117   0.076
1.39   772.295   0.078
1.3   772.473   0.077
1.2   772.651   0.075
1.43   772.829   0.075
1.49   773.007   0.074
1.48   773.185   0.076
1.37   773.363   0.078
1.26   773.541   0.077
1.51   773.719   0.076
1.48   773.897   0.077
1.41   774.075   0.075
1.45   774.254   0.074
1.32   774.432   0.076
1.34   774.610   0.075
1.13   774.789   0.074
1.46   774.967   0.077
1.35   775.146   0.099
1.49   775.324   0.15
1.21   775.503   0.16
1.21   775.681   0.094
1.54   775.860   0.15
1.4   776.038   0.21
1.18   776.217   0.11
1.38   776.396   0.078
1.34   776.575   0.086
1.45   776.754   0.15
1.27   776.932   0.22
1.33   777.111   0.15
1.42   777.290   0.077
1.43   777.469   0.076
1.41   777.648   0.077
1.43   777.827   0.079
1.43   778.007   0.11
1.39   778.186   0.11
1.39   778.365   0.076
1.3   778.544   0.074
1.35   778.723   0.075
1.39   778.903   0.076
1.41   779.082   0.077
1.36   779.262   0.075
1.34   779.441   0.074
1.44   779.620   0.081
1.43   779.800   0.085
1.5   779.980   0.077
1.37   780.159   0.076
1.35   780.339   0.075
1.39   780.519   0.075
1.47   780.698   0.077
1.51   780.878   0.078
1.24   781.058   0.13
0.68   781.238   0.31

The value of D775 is 0.015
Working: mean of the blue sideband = 1.35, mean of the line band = 1.36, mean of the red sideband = 1.38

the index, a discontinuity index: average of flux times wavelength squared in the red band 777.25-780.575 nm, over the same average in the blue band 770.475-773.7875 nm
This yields 1.04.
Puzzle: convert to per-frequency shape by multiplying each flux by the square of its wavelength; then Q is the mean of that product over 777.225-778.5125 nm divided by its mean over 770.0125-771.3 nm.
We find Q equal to 1.1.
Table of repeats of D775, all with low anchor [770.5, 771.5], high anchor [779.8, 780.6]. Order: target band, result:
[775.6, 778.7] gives 0.044 nm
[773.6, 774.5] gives -0.037 nm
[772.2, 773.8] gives -0.012 nm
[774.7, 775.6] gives 0.035 nm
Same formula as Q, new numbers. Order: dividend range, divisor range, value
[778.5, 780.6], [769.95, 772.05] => 1.05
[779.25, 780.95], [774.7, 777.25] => 1.07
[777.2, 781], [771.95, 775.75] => 1.05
